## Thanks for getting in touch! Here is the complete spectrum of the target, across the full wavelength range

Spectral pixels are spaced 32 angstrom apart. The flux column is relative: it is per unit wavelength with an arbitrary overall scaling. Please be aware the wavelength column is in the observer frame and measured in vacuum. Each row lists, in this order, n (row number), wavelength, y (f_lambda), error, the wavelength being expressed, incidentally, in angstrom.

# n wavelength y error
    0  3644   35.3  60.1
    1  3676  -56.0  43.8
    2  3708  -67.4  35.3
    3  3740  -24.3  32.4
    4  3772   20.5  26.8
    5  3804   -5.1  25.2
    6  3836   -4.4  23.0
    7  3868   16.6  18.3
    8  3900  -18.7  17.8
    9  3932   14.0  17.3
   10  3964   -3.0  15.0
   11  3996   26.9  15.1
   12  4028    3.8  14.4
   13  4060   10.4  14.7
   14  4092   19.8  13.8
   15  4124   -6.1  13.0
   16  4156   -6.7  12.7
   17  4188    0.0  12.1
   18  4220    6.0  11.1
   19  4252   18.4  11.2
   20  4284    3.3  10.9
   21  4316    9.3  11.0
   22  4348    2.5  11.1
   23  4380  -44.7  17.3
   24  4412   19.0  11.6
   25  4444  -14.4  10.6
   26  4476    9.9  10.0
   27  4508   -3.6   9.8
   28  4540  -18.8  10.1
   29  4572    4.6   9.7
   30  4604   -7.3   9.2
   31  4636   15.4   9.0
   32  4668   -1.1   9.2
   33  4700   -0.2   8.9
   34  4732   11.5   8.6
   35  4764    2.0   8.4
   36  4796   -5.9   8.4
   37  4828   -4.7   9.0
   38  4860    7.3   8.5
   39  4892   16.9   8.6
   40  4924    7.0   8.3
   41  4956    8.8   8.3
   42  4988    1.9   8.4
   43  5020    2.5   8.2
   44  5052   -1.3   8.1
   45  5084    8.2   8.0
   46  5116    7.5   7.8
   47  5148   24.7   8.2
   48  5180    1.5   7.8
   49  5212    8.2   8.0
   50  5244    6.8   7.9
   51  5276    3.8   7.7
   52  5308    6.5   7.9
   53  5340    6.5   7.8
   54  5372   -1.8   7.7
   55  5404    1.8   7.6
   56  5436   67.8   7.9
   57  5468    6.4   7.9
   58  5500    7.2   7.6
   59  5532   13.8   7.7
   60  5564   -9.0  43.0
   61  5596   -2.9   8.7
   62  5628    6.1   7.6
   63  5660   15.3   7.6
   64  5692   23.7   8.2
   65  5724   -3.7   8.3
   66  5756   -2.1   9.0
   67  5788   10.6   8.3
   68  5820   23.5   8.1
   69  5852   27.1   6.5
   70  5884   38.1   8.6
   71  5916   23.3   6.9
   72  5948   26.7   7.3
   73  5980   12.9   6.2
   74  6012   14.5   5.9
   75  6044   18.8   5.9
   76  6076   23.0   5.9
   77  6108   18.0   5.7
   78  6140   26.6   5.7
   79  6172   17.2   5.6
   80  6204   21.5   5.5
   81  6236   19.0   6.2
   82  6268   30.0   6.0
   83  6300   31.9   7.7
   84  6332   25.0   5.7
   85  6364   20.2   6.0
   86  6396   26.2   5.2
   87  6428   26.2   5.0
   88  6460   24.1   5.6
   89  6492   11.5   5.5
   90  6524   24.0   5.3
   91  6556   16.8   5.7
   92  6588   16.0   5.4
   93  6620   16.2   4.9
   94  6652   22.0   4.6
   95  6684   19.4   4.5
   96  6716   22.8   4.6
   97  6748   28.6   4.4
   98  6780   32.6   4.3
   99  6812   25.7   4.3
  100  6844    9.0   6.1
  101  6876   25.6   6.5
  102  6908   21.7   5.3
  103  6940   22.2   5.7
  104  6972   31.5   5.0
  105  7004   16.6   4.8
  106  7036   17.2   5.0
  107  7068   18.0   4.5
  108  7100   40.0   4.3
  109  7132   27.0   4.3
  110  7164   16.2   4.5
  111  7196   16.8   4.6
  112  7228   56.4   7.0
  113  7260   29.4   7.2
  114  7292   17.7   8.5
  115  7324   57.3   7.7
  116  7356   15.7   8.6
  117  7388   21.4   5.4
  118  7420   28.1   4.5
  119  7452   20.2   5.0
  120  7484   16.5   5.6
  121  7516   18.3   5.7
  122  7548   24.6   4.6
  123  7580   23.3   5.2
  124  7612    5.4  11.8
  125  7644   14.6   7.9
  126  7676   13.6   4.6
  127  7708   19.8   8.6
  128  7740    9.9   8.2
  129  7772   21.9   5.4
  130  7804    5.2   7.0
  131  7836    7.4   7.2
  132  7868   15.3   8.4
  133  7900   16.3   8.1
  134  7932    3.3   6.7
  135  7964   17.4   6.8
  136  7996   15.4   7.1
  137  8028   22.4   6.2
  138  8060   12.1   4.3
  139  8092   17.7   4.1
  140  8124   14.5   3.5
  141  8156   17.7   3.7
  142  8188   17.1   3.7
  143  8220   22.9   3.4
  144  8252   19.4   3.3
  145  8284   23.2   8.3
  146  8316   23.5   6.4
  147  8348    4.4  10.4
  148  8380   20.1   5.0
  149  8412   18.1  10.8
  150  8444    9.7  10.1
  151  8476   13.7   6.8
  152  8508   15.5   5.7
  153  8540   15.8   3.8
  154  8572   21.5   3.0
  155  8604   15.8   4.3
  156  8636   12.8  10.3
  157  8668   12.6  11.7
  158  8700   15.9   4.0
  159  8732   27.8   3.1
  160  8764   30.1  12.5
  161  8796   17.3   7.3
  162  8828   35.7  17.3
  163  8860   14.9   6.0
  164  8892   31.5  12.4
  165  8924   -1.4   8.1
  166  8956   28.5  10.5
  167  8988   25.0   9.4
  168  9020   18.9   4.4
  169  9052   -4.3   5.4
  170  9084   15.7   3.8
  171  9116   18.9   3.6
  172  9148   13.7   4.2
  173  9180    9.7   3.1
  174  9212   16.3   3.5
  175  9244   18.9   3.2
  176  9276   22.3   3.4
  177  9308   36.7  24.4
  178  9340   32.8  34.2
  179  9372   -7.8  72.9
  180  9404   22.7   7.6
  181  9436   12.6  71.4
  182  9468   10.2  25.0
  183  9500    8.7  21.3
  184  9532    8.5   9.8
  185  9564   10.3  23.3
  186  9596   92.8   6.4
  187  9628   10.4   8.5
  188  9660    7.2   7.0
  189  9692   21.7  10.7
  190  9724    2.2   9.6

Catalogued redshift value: 0.460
